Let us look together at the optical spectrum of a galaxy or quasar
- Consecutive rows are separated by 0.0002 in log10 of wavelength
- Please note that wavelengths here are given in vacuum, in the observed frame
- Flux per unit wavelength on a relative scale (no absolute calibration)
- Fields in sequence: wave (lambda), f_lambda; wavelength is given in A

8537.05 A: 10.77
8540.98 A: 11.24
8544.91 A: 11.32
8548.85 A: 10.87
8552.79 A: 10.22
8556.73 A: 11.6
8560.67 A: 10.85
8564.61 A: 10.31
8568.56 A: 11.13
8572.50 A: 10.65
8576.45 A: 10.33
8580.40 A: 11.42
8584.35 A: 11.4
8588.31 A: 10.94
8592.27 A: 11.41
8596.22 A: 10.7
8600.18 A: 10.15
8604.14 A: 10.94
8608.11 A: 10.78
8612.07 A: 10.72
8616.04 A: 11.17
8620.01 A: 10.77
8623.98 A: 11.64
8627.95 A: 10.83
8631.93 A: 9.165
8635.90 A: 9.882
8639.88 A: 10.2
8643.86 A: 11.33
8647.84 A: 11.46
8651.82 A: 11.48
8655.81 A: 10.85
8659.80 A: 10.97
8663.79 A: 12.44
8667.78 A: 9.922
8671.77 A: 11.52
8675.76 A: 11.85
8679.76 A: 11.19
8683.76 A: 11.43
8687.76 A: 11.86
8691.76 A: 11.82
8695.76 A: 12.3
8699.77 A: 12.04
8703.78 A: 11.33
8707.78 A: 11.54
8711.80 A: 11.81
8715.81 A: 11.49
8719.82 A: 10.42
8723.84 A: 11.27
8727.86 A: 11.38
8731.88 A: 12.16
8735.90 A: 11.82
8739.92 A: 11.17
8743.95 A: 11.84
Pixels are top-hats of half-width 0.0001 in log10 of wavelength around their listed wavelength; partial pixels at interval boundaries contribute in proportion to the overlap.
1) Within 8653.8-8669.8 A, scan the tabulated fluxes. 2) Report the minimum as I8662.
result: 9.922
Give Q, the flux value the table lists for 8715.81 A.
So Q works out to 11.49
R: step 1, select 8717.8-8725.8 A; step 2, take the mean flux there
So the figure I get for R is 10.8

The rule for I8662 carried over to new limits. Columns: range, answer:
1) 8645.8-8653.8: 11.46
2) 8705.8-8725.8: 10.42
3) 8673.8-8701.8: 11.19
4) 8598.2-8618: 10.15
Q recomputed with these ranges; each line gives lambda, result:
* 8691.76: 11.82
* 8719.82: 10.42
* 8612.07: 10.72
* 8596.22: 10.7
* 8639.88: 10.2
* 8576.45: 10.33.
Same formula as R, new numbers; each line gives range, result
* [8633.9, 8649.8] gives 10.7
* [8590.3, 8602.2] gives 10.8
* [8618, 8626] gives 11.2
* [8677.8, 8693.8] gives 11.6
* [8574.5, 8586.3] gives 11.1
